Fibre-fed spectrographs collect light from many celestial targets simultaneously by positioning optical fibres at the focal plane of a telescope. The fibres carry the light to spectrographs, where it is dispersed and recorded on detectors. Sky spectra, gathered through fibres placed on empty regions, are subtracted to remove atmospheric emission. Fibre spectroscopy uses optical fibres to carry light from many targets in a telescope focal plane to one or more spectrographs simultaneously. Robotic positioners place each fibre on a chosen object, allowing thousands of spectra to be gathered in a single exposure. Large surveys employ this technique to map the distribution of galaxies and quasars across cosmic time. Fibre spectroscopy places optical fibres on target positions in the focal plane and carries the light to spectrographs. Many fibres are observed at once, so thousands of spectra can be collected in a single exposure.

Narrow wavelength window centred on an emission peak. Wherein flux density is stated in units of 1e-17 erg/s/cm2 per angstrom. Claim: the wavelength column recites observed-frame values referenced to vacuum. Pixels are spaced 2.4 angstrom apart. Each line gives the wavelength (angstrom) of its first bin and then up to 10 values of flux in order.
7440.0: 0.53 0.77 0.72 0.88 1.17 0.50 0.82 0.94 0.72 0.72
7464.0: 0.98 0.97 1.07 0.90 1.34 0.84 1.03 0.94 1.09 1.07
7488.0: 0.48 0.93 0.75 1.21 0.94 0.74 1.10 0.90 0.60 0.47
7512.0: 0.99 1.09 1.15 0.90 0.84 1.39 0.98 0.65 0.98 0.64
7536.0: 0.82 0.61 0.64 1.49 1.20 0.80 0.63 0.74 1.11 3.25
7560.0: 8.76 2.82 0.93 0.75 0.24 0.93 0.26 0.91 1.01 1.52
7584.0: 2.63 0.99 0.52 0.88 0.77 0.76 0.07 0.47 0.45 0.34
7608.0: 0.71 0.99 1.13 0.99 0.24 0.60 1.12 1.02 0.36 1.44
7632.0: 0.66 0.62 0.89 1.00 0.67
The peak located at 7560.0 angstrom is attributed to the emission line H-alpha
